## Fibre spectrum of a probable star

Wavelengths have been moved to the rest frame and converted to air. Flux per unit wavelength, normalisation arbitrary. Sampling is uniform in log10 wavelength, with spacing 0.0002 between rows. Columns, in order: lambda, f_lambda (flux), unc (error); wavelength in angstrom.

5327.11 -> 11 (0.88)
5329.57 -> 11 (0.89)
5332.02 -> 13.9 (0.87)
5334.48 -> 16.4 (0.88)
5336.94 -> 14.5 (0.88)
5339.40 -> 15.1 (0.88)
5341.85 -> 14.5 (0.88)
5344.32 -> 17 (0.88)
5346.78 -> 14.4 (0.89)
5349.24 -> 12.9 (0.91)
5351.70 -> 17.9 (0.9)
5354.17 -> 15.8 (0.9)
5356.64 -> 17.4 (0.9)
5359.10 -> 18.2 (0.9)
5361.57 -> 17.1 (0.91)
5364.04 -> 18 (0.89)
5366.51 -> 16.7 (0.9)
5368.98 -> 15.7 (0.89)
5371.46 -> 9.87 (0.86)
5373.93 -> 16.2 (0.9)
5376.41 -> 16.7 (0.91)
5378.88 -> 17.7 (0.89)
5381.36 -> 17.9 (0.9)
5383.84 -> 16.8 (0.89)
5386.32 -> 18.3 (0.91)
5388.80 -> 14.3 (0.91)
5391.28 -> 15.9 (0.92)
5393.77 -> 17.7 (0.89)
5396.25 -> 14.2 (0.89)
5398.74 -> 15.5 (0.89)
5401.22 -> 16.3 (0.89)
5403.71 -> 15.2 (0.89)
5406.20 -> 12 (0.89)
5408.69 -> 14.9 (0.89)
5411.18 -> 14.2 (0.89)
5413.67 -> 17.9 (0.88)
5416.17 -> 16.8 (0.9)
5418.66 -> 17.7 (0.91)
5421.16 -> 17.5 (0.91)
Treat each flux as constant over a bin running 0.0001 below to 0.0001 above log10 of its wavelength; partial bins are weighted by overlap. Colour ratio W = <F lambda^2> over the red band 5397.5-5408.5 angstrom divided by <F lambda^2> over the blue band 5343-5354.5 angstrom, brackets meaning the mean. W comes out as 1.0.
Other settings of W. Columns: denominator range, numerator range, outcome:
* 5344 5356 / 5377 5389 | 1.12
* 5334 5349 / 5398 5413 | 1.00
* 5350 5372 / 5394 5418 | 0.95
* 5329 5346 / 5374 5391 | 1.16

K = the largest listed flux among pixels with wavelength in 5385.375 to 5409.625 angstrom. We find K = 18.3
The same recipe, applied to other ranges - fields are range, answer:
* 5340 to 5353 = 17.9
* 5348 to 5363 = 18.2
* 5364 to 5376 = 18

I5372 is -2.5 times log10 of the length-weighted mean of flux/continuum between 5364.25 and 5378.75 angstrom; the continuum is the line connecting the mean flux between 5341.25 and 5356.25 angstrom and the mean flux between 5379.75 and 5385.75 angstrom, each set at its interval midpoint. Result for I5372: 0.09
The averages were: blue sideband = 15.6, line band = 15.4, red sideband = 17.5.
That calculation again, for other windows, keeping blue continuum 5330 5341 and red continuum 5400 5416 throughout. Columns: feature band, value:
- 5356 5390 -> -0.11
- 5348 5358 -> -0.09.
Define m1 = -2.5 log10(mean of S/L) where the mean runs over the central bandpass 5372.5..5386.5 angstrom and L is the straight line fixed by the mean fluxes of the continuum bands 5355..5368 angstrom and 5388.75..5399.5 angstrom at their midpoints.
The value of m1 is -0.04 mag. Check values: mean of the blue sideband 17.4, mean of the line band 17.1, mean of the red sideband 15.6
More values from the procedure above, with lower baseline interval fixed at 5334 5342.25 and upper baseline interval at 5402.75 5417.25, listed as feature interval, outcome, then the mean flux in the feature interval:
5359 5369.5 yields -0.14 mag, 17.1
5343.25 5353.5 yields -0.03 mag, 15.5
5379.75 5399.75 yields -0.08 mag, 16.4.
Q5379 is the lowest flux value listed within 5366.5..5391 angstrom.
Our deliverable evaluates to 9.87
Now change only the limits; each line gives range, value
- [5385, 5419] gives 12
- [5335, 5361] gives 12.9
